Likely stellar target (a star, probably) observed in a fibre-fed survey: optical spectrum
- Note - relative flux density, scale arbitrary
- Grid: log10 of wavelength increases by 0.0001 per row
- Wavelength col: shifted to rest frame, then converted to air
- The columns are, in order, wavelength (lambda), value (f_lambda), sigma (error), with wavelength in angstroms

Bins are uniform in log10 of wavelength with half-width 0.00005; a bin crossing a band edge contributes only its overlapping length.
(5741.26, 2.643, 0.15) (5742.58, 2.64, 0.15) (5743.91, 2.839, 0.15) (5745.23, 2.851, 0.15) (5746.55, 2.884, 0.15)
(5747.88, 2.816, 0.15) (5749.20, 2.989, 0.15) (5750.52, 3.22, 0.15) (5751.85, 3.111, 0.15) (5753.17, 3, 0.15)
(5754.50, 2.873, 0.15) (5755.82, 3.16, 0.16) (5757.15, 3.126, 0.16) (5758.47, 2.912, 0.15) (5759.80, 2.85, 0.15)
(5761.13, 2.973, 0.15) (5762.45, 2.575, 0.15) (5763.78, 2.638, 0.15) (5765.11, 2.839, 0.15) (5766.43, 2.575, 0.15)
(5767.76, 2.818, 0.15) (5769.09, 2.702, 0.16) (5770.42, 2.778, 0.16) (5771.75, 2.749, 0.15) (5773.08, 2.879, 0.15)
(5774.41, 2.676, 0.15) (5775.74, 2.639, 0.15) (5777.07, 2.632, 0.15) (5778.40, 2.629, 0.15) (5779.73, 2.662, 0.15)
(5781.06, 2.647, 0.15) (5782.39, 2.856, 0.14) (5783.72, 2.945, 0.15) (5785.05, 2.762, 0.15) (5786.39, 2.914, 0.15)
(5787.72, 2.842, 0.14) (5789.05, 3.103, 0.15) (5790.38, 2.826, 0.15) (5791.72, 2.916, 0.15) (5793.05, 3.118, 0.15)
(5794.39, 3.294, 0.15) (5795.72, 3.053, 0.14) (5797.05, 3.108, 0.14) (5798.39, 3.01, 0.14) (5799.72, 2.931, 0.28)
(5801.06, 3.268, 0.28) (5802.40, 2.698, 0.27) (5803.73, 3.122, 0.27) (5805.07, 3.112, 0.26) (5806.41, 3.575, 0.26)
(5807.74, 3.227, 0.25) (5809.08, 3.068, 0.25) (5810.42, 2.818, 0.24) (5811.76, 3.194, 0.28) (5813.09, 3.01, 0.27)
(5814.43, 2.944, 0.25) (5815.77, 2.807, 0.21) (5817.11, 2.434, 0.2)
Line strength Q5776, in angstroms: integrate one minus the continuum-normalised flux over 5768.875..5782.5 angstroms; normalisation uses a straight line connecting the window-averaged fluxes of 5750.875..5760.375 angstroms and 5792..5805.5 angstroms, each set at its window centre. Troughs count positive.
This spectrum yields 1.5 angstroms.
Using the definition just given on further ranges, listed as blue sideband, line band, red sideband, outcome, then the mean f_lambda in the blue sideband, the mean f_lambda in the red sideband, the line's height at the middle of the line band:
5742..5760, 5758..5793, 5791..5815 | 2.6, 2.95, 3.08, 3.01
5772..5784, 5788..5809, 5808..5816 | -1.4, 2.72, 3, 2.89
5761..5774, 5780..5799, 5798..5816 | -0.2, 2.74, 3.06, 2.92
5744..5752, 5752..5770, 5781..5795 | 0.6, 2.96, 2.94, 2.95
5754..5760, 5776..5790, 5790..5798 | 1.1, 3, 3.06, 3.04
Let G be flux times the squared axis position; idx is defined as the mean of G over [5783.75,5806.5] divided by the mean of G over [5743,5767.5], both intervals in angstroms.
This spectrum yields 1.06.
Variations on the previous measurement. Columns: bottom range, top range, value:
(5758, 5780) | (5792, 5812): 1.15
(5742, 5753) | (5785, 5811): 1.06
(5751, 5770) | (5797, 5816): 1.08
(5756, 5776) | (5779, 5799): 1.06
